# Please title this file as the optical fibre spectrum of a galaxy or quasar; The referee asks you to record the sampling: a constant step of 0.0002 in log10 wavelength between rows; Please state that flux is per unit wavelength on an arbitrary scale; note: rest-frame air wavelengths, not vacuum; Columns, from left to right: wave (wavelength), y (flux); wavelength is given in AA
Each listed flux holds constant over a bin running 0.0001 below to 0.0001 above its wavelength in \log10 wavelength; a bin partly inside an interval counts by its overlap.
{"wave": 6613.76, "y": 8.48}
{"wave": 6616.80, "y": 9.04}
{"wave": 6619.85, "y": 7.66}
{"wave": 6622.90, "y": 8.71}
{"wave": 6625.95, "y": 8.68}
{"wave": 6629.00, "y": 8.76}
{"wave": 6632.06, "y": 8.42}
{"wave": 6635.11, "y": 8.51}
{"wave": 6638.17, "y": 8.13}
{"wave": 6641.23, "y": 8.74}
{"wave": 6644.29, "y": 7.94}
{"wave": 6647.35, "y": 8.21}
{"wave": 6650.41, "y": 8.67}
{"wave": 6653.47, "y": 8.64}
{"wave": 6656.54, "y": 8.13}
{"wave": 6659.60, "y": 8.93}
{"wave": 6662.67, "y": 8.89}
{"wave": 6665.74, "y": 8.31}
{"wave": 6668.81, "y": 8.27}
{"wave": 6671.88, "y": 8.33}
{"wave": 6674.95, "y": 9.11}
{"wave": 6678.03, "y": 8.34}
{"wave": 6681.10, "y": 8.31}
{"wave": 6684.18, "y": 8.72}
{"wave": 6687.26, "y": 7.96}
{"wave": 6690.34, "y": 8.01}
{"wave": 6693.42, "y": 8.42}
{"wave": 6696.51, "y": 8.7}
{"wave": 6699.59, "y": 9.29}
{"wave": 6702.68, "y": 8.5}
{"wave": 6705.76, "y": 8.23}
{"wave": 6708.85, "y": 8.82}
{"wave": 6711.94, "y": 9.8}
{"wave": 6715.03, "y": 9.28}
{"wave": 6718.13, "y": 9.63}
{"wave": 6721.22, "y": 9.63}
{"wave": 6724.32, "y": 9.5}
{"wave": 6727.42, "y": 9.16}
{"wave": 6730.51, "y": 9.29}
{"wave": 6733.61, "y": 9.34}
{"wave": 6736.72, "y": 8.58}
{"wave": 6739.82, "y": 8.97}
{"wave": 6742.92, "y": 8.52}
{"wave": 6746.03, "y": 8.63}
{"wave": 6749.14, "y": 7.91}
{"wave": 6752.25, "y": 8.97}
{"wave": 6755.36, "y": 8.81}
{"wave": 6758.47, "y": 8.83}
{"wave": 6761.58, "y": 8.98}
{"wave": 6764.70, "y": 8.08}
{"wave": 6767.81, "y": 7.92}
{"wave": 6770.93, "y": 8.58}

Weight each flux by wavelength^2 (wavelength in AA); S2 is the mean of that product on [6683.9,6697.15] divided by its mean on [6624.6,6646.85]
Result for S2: 1.00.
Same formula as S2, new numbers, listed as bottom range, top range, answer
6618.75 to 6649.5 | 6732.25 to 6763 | 1.08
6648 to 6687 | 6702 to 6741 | 1.09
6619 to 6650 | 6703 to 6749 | 1.11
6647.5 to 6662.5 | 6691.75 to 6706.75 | 1.02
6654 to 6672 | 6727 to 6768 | 1.05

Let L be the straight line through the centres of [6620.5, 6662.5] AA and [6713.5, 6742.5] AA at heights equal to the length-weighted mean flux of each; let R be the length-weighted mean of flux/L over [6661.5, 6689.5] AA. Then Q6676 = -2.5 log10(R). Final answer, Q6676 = 0.041 mag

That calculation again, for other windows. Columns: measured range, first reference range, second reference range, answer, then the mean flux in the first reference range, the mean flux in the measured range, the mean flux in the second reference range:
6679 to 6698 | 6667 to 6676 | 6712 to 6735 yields 0.06 mag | 8.54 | 8.35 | 9.43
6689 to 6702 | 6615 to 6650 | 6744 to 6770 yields -0.02 mag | 8.44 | 8.6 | 8.52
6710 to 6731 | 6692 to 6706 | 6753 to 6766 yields -0.09 mag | 8.67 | 9.47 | 8.7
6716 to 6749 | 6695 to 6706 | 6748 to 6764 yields -0.04 mag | 8.74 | 9.07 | 8.69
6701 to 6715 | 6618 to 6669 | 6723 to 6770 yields -0.03 mag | 8.45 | 8.89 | 8.76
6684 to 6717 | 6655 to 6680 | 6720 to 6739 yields 0.02 mag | 8.54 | 8.71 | 9.23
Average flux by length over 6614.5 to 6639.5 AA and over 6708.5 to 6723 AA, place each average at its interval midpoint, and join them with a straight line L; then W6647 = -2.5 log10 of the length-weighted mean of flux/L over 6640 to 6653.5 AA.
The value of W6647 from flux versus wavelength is 0.04 mag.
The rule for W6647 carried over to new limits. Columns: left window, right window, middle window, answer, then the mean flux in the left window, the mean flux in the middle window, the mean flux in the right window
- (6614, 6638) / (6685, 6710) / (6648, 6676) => -0.008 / 8.51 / 8.57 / 8.49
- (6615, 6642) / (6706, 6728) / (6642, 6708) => 0.058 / 8.51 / 8.48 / 9.34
